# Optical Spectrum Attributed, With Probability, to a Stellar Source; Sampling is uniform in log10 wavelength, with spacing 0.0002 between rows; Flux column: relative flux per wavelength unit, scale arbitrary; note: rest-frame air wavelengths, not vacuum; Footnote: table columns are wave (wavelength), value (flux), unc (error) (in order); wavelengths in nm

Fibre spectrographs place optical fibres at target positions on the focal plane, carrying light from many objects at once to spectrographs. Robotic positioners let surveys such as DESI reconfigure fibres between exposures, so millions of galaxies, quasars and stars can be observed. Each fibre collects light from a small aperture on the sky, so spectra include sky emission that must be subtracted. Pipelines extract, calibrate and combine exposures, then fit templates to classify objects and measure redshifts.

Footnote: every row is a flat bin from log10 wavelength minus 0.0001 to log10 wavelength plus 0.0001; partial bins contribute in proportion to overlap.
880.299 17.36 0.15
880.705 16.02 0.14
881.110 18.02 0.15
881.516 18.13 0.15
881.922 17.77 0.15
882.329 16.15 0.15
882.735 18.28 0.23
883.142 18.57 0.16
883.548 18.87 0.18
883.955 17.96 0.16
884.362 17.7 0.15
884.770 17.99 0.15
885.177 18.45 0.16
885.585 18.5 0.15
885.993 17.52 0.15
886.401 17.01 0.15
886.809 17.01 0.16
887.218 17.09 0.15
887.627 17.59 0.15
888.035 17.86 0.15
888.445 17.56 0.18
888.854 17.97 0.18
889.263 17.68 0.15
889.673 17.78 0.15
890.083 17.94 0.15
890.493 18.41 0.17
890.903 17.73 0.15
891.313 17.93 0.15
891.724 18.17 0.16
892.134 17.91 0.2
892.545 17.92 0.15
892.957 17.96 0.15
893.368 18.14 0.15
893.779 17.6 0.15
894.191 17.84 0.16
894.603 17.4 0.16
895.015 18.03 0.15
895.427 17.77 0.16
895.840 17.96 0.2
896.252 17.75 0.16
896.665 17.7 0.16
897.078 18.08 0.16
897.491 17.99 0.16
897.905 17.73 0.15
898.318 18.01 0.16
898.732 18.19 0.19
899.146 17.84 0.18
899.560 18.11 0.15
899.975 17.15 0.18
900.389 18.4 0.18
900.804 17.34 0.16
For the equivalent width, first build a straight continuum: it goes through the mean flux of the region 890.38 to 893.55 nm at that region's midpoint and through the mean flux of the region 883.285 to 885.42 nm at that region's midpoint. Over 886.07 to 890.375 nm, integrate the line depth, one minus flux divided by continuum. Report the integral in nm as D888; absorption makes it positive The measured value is 0.13 nm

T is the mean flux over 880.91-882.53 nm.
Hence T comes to 17.5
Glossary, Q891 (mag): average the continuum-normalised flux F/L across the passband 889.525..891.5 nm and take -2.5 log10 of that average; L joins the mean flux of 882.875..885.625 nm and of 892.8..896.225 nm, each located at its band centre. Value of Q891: 0.003 mag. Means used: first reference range 18.3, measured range 18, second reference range 17.8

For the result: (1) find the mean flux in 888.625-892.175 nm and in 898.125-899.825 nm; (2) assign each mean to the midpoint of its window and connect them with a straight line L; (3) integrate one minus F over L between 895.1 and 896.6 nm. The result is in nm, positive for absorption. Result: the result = 0.01 nm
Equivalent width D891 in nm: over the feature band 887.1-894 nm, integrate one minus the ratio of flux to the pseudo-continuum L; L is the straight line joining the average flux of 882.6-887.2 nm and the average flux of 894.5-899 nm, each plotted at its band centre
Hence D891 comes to 0.03 nm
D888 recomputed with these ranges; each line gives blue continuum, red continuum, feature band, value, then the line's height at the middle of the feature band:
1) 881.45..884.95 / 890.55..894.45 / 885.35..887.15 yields 0.04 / 17.9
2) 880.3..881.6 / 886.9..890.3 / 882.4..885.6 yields -0.13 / 17.5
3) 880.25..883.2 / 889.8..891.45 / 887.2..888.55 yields 0.02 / 17.8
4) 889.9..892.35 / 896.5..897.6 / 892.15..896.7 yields 0.03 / 18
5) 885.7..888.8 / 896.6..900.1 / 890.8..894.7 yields -0.05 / 17.7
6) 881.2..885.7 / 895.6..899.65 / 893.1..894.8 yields 0.02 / 18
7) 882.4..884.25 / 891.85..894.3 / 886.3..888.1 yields 0.08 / 18.1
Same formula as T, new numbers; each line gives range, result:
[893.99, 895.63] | 17.8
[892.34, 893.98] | 17.9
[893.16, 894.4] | 17.9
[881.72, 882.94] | 17.4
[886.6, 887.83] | 17.2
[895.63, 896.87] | 17.8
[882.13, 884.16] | 18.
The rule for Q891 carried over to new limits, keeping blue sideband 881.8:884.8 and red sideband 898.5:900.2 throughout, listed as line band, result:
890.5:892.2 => -0.008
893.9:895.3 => 0.006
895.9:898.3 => -0.002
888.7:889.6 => 0.004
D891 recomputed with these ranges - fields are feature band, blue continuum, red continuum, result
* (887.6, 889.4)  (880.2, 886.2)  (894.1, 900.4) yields 0.009 nm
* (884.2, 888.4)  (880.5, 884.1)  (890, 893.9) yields 0.042 nm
